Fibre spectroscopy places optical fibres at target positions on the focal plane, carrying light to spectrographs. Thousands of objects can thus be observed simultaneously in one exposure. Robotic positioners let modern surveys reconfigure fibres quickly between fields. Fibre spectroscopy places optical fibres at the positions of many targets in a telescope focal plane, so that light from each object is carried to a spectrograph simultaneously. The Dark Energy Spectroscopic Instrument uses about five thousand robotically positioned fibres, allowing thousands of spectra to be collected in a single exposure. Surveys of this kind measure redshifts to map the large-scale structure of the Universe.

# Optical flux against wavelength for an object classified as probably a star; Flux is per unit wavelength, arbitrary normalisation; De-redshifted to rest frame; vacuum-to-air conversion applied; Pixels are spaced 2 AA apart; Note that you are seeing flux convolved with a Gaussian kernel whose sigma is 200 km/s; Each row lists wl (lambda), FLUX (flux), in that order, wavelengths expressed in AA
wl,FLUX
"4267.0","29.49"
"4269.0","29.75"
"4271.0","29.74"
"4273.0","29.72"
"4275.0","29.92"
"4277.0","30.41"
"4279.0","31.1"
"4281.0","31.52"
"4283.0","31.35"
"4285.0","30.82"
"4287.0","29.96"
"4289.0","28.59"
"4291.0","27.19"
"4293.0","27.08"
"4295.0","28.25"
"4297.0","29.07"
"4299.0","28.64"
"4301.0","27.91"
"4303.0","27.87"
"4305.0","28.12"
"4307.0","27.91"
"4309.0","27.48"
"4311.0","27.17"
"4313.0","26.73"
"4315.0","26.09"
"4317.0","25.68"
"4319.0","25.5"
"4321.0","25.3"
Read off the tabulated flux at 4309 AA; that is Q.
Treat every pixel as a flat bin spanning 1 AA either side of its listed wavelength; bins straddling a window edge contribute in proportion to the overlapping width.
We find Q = 27.48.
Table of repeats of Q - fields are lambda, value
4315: 26.09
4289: 28.59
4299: 28.64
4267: 29.49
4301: 27.91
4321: 25.3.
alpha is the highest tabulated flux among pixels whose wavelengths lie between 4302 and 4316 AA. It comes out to 28.12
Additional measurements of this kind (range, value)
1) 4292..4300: 29.07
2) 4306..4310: 27.91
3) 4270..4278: 30.41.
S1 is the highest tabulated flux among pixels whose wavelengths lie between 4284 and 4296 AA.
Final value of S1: 30.82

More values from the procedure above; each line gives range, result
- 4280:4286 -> 31.52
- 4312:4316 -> 26.73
